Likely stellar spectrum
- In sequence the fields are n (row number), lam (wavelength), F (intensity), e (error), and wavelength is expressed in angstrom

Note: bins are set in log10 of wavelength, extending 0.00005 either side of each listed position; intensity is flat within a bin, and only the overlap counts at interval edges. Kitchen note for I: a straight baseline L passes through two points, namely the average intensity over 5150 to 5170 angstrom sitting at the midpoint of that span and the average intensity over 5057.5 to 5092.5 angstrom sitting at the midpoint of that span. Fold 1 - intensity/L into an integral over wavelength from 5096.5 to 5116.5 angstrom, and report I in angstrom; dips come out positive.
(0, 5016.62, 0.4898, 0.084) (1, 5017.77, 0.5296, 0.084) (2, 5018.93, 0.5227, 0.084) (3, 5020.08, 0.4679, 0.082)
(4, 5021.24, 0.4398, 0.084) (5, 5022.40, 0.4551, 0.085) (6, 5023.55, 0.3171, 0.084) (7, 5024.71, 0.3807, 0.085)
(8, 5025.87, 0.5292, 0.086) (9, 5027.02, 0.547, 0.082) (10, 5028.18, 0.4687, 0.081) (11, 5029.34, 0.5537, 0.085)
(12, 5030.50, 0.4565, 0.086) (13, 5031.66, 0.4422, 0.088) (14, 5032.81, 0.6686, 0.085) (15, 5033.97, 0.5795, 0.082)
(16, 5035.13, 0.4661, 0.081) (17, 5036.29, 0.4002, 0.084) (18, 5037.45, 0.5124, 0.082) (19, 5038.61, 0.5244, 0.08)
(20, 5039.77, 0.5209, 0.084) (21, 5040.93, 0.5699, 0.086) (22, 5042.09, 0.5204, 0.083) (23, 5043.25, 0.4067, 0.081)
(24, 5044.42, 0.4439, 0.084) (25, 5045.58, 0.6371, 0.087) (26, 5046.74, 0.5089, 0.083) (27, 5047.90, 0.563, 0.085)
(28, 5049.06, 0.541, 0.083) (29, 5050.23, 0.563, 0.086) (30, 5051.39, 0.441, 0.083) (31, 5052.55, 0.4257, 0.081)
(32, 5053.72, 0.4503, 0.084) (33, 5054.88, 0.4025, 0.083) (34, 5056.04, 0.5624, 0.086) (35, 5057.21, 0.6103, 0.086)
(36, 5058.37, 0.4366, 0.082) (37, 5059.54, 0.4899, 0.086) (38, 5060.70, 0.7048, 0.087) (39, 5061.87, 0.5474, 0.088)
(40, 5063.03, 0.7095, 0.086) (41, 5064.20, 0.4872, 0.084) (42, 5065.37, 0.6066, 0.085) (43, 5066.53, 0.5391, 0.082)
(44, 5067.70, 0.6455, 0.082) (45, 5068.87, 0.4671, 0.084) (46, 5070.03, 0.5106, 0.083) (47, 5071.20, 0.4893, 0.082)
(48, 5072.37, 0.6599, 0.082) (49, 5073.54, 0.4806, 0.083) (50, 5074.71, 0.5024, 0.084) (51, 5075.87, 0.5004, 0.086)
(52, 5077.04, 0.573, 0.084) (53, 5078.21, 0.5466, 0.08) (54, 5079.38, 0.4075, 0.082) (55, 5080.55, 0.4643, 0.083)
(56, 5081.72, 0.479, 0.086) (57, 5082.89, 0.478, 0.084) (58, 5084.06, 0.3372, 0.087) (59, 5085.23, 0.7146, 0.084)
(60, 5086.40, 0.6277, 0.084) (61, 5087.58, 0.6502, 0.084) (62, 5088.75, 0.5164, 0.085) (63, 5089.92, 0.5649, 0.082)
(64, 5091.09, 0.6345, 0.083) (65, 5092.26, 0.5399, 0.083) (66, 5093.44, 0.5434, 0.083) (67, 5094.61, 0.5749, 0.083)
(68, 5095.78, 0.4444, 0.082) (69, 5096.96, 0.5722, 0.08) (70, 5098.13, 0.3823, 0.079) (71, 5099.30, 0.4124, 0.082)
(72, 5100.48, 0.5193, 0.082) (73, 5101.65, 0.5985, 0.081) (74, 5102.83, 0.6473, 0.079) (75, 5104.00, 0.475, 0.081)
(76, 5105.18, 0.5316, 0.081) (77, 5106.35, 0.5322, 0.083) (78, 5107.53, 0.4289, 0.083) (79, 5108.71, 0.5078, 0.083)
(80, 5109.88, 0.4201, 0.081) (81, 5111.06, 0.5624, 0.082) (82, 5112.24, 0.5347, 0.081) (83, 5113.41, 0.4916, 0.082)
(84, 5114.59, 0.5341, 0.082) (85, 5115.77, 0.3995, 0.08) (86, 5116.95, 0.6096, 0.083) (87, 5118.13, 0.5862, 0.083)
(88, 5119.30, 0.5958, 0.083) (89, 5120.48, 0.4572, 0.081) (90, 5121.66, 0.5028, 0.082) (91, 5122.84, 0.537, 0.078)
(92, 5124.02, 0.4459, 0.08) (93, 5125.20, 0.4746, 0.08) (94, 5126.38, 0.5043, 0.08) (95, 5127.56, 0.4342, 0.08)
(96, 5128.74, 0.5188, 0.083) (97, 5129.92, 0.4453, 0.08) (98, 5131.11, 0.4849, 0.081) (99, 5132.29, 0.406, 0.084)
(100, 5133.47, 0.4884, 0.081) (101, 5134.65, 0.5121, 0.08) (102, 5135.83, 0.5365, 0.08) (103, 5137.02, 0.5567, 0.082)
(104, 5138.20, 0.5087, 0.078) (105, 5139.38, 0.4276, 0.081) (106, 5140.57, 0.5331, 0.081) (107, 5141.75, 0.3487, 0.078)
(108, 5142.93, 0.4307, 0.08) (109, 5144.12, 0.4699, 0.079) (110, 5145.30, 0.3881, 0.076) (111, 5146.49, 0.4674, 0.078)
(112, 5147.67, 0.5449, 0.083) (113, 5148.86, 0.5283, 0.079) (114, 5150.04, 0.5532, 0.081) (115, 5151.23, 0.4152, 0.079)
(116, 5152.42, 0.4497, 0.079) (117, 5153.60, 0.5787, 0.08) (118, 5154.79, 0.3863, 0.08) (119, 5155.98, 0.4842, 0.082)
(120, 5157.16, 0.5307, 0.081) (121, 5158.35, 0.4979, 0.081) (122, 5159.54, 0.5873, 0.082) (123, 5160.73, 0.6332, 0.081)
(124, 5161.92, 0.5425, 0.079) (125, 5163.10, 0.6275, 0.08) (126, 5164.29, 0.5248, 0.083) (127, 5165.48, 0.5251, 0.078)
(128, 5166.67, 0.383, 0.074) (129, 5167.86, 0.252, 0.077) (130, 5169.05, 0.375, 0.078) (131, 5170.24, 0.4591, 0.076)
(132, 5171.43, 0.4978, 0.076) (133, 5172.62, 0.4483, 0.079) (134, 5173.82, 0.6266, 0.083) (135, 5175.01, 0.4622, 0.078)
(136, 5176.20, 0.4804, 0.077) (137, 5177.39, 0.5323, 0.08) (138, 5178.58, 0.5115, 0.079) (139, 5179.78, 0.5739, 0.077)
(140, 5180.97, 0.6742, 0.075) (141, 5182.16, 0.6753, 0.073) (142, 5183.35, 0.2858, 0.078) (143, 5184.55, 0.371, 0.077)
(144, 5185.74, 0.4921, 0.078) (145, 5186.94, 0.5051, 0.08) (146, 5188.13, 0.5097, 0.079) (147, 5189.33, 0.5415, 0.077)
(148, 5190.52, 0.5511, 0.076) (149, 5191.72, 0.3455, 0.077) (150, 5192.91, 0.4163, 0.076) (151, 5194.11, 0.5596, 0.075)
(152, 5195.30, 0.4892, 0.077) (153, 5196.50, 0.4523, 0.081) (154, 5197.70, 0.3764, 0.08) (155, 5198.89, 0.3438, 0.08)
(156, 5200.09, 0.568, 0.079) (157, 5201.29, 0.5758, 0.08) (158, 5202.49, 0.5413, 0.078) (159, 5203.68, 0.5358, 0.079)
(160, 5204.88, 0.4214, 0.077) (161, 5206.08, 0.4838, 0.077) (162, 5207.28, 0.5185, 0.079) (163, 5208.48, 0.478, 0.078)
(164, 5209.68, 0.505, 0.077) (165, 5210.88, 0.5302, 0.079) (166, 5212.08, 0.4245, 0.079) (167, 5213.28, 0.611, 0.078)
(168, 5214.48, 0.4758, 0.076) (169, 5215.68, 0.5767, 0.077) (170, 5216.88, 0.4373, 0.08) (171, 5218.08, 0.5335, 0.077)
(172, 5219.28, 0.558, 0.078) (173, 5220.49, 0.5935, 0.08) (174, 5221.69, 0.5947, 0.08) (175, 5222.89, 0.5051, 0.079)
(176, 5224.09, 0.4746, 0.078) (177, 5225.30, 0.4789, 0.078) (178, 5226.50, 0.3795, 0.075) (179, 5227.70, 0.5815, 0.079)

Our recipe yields 0.8 angstrom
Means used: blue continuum 0.544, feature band 0.503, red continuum 0.489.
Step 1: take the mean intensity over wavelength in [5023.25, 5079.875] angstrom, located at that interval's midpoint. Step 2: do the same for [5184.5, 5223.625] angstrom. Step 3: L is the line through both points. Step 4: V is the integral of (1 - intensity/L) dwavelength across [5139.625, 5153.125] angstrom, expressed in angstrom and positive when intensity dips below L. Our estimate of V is 1.07 angstrom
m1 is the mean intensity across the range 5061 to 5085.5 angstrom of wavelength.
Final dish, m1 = 0.53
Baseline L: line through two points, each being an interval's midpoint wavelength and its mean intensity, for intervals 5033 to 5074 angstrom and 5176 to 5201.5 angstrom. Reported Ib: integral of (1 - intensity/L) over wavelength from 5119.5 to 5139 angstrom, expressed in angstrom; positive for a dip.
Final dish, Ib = 0.7 angstrom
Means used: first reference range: 0.528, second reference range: 0.491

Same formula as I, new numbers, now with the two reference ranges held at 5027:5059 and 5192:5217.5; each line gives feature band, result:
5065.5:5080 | -0.7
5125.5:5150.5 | 0.9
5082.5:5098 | -1.5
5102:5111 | -0.2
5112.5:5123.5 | -0.5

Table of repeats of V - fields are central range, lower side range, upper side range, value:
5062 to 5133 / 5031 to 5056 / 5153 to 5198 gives -2.8 angstrom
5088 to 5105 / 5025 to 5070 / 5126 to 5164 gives -0.7 angstrom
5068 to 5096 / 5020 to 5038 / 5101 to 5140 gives -2.1 angstrom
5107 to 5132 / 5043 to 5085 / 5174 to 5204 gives 0.6 angstrom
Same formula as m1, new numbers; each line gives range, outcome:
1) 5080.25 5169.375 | 0.503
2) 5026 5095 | 0.529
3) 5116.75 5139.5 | 0.501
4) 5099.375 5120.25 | 0.524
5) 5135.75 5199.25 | 0.487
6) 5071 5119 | 0.524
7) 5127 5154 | 0.479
